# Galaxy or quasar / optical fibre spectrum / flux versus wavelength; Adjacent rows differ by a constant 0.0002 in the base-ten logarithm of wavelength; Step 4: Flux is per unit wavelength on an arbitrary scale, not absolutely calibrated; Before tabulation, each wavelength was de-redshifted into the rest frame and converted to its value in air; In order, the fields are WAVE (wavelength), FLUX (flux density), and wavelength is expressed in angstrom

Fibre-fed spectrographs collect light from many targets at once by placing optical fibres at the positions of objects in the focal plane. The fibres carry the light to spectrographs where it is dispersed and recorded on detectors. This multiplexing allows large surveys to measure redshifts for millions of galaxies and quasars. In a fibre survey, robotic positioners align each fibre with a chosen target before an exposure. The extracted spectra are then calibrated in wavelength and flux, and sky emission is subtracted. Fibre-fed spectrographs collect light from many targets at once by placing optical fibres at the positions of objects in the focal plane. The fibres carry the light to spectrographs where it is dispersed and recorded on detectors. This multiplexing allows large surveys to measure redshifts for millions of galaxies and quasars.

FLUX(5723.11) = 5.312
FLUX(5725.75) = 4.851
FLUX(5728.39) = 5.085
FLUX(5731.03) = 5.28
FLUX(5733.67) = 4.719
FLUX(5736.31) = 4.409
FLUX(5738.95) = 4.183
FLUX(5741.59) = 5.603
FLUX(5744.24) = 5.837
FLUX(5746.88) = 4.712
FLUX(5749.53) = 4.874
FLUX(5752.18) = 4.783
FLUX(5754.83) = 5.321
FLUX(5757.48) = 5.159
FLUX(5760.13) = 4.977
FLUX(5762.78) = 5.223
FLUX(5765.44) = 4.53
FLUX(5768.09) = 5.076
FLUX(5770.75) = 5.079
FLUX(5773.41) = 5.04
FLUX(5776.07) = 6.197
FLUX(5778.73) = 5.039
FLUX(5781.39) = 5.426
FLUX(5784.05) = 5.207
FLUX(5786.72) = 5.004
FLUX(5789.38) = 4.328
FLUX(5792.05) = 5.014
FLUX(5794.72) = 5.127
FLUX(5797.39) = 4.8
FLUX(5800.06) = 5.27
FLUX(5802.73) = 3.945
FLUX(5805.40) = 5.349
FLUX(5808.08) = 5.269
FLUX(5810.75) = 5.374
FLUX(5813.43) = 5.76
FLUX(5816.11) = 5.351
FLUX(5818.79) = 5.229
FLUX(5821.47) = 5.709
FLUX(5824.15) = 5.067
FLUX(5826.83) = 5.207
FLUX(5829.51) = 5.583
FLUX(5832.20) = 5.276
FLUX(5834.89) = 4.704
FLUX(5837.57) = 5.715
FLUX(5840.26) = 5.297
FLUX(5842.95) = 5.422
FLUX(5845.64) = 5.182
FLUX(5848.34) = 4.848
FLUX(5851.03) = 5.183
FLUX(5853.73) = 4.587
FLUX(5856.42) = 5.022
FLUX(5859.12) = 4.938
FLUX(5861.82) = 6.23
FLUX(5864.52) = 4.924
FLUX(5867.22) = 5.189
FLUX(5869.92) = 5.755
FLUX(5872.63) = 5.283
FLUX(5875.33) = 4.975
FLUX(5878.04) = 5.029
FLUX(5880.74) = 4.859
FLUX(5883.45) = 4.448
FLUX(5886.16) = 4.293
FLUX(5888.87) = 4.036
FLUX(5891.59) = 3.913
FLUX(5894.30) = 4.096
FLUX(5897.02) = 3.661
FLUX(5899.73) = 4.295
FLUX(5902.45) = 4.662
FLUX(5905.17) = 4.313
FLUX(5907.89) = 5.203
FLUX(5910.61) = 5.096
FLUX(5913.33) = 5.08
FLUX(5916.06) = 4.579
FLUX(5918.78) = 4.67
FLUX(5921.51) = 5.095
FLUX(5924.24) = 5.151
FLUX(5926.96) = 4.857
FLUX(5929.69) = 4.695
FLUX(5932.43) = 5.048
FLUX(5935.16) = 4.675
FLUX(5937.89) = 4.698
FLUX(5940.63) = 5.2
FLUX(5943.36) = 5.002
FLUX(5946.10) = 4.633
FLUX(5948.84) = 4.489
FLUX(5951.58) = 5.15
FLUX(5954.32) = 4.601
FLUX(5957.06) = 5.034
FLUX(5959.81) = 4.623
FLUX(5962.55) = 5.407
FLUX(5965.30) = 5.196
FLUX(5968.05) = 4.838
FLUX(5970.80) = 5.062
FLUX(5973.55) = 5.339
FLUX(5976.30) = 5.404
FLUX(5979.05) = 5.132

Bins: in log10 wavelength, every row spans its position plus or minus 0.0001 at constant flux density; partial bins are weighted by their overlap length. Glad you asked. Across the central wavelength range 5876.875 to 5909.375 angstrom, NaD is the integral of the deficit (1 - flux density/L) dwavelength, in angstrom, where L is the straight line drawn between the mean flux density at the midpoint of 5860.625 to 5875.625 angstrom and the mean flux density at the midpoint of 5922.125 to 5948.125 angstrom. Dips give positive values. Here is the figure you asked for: 5.08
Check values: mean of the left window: 5.41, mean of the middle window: 4.4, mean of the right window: 4.88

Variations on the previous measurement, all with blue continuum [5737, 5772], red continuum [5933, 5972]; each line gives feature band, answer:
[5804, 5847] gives -3.2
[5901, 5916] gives 0.3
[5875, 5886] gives 0.4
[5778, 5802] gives 0.0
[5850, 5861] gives -0.1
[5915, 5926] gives 0.1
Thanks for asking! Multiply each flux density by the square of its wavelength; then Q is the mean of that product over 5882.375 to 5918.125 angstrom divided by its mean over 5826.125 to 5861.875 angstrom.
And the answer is 0.87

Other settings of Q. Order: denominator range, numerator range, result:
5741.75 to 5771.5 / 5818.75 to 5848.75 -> 1.07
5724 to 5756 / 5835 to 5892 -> 1.05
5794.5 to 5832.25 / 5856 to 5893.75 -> 0.96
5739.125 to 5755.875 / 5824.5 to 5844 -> 1.07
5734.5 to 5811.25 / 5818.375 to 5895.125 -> 1.03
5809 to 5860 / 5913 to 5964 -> 0.96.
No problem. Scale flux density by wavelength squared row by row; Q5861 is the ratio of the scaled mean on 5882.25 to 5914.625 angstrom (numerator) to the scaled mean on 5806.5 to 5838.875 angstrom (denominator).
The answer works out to 0.8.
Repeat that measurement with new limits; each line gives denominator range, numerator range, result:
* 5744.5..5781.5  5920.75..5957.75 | 1.01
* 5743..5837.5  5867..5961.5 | 0.96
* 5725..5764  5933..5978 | 1.07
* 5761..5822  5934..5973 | 1.01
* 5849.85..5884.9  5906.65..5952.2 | 0.98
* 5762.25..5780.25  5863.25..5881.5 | 1.03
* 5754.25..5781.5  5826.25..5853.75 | 1.03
